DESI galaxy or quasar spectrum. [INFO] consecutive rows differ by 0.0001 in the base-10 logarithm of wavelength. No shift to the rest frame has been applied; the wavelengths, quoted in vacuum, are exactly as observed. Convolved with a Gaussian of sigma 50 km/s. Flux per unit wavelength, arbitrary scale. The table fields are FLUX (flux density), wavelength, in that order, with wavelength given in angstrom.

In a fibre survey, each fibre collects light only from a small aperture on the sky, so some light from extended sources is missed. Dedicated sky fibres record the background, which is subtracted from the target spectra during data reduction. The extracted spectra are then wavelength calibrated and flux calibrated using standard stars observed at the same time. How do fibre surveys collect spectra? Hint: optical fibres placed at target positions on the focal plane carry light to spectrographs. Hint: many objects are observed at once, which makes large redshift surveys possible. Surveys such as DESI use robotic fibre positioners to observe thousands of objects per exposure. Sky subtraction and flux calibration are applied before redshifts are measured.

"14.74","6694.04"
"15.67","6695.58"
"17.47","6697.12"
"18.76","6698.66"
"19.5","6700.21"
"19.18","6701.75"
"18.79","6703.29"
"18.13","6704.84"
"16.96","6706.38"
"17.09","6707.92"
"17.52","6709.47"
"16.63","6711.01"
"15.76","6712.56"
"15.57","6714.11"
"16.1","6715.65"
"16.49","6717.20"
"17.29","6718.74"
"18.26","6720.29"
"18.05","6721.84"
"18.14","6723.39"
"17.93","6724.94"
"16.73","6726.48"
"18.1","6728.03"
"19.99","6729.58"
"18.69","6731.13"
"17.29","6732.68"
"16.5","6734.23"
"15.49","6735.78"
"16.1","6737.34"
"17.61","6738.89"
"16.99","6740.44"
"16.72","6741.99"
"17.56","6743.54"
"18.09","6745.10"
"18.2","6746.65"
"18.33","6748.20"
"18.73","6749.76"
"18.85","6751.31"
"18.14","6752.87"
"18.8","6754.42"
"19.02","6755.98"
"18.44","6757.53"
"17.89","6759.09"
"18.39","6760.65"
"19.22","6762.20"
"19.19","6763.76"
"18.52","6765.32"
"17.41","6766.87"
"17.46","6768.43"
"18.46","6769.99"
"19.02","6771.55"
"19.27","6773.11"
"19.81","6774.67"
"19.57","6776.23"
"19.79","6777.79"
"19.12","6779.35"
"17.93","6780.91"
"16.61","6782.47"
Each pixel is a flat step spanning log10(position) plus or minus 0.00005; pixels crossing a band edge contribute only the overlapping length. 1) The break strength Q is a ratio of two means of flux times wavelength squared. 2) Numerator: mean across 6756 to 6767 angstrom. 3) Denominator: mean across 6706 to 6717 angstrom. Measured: 1.14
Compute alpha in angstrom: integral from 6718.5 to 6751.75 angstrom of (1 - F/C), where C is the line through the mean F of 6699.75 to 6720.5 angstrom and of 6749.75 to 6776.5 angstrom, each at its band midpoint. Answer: 0.5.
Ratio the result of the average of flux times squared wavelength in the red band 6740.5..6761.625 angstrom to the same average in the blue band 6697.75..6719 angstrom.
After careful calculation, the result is 1.1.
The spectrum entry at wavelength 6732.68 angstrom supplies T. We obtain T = 17.29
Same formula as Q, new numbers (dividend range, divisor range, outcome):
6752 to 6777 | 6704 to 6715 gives 1.13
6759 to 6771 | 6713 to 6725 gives 1.09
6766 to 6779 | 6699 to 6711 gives 1.06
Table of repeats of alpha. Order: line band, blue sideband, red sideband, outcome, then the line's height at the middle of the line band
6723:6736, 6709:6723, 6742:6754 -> -0.2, 17.4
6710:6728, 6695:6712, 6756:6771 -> 0.9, 17.9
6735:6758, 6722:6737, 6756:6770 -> 0.3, 18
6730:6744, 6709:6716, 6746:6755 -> 0.5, 17.7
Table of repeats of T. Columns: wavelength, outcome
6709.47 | 17.52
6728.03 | 18.1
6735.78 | 15.49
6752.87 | 18.14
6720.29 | 18.26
